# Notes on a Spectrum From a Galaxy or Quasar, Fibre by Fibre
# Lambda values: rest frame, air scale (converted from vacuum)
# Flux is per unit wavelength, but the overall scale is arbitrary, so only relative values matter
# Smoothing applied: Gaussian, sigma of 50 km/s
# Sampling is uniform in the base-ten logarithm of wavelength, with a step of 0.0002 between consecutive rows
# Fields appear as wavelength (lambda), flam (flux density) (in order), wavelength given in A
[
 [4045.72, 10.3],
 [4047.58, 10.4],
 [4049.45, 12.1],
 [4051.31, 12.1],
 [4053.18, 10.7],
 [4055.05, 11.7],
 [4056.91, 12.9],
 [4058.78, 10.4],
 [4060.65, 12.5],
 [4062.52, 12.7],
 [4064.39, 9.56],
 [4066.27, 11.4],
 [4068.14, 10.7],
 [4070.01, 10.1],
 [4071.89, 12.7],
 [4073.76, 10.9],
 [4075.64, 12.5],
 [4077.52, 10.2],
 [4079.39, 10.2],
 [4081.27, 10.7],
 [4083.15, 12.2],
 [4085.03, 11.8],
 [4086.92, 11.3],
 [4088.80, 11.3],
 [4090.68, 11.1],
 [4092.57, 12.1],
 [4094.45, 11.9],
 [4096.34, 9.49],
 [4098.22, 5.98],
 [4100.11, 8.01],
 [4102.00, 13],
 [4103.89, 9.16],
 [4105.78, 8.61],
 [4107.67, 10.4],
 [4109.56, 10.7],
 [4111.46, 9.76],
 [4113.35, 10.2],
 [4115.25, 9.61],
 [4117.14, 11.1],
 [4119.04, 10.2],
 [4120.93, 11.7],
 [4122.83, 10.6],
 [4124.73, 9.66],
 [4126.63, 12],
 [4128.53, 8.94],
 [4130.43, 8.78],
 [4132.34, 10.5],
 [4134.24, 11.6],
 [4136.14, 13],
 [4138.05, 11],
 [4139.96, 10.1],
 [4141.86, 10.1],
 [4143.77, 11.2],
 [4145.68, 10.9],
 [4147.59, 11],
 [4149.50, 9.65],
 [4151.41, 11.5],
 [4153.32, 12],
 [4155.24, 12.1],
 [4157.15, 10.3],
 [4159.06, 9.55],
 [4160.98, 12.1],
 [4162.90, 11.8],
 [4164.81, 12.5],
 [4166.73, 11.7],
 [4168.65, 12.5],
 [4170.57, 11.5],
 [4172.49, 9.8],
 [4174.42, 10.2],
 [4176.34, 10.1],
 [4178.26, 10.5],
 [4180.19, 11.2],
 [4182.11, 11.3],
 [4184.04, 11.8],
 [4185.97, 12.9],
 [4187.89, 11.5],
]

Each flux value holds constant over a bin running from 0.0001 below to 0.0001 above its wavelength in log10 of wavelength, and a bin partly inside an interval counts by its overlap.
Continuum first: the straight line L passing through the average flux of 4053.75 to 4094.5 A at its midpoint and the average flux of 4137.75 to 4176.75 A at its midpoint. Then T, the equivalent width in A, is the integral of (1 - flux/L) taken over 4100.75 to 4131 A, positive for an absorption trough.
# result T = 2.5 A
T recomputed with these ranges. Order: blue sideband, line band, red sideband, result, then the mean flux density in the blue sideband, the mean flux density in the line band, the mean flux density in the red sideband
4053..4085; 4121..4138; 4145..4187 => 0.8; 11.3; 10.7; 11.2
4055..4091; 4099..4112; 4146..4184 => 1.6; 11.3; 9.9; 11.1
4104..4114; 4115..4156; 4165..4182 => -1.8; 9.86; 10.8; 11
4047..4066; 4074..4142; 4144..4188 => 5.0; 11.5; 10.5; 11.2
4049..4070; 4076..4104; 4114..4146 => 1.2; 11.4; 10.6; 10.6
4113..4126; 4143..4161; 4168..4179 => -0.6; 10.5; 11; 10.7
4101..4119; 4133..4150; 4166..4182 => -0.6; 10.3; 11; 10.9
